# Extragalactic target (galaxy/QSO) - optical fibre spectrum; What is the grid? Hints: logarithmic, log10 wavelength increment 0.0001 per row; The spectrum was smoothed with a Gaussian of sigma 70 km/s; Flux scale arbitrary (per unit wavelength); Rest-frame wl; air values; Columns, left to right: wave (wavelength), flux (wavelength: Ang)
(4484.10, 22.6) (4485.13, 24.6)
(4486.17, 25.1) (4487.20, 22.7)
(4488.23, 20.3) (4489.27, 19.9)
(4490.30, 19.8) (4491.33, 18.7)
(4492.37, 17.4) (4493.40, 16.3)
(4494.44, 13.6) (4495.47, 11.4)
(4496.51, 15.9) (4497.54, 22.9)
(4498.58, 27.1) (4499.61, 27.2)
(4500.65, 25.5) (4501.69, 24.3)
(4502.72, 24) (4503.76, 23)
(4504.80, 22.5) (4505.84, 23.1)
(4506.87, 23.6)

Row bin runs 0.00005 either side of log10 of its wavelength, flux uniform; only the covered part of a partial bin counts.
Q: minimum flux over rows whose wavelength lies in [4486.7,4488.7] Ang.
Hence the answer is 20.3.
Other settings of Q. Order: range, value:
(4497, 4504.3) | 22.9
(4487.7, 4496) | 11.4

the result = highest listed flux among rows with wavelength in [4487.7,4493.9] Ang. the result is 20.3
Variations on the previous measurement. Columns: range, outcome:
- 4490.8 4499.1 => 27.1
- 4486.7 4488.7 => 22.7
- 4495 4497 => 15.9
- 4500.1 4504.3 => 25.5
